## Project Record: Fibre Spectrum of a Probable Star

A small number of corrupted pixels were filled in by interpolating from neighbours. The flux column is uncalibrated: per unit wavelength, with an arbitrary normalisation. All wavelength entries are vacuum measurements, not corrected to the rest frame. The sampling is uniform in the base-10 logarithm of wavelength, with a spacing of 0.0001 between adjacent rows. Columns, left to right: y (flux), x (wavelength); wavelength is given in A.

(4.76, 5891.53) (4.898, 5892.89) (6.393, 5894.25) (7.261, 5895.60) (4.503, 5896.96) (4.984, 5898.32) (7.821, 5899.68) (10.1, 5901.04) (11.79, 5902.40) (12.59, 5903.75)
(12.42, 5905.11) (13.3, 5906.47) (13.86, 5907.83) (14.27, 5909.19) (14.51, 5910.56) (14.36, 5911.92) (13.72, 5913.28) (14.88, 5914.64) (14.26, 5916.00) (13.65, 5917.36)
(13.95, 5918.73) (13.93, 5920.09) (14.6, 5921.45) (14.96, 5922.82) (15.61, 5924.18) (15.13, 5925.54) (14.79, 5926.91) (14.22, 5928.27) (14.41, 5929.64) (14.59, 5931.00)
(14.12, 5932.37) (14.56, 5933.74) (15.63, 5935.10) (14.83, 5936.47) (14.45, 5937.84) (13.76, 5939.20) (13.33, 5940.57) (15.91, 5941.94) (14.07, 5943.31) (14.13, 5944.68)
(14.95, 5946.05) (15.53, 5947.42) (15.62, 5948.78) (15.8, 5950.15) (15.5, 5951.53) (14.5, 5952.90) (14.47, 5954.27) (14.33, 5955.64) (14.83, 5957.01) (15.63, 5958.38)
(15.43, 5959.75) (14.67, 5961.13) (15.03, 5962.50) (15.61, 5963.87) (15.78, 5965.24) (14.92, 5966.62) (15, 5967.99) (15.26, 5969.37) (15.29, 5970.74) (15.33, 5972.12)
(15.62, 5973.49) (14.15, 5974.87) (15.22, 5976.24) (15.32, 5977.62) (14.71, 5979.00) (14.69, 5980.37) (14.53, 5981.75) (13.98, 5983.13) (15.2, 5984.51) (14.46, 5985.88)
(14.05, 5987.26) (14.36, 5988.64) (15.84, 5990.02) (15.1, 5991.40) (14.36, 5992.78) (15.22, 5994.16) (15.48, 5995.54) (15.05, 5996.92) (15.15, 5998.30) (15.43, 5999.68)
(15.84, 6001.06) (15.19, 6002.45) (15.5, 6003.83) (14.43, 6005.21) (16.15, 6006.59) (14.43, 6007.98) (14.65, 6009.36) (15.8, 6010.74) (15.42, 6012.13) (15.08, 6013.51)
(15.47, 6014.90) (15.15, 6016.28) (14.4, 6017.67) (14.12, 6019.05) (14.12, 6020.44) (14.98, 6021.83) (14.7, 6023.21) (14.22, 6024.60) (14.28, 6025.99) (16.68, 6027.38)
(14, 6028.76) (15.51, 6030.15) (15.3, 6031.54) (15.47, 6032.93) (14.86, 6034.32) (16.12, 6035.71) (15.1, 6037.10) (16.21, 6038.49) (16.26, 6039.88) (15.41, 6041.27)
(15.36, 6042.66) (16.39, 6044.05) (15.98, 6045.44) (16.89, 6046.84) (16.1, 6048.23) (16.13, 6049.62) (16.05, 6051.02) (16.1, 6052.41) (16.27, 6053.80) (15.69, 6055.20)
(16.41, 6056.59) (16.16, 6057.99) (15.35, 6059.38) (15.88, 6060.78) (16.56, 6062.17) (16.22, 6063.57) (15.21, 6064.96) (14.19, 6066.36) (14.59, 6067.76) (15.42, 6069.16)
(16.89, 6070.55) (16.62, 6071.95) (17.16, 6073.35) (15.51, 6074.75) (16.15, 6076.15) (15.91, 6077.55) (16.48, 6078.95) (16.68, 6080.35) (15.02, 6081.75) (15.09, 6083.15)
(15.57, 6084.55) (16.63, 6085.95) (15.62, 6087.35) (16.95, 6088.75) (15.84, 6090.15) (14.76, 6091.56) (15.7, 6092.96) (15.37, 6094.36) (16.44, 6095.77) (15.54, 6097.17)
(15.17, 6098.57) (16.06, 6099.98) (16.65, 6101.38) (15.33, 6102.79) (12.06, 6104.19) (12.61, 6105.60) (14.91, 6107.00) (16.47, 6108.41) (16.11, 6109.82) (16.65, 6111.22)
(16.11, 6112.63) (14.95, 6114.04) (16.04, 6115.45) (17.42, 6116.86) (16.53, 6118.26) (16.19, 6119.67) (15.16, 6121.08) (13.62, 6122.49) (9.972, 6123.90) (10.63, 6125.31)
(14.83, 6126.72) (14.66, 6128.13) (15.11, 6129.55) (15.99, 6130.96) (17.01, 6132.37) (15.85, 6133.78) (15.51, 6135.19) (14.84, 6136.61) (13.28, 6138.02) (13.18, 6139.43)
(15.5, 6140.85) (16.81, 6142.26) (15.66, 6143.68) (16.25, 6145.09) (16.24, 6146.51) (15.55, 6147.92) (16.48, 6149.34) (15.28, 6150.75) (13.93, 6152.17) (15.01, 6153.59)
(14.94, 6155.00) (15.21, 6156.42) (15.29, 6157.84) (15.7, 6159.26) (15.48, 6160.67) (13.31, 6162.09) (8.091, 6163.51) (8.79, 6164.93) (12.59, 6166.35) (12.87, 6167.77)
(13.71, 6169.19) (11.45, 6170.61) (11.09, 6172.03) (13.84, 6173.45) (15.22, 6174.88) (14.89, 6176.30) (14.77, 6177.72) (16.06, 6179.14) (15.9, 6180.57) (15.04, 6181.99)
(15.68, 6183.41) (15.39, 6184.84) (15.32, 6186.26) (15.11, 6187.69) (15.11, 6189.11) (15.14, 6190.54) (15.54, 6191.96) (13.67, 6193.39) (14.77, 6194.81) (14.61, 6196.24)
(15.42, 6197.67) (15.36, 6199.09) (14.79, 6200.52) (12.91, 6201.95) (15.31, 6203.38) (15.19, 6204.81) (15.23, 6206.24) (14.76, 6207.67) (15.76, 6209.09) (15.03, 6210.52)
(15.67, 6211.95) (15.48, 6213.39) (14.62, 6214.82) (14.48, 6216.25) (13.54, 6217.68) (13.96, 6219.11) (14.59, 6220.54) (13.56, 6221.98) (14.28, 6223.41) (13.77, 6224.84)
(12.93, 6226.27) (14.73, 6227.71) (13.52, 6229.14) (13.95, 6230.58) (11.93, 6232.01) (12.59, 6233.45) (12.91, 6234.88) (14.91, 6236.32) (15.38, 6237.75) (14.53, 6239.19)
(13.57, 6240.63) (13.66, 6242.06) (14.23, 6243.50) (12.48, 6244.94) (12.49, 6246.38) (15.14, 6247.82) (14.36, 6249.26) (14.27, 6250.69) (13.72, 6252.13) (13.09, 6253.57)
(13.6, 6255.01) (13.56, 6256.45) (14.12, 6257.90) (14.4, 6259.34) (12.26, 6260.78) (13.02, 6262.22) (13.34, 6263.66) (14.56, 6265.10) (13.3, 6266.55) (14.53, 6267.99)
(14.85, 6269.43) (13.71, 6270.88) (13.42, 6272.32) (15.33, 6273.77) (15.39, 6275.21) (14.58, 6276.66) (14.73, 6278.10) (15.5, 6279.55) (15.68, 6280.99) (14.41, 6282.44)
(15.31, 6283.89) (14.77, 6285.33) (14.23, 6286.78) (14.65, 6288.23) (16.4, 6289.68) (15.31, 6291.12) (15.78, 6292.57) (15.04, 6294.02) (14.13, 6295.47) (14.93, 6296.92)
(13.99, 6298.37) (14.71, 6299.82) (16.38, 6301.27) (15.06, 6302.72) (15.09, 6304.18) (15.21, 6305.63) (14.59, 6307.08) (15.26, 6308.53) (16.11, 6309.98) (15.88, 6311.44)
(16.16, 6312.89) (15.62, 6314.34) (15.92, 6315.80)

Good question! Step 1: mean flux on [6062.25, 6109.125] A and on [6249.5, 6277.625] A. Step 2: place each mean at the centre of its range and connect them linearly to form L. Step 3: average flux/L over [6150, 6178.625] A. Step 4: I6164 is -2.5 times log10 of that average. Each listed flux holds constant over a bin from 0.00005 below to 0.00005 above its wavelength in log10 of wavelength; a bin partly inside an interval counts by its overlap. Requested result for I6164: 0.098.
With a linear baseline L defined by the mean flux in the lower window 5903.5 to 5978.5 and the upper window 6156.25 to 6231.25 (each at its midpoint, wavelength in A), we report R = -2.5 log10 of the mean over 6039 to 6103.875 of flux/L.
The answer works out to -0.10 mag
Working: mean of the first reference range 14.7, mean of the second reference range 14.3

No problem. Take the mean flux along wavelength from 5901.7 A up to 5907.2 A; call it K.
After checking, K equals 12.5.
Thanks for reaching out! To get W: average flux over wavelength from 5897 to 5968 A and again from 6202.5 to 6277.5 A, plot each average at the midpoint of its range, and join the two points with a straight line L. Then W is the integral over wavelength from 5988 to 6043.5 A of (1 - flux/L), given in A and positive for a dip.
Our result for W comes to -4.3 A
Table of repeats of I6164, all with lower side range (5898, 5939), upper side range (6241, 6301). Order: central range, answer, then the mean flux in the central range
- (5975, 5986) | -0.08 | 14.8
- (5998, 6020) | -0.10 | 15.1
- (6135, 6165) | -0.04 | 14.7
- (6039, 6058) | -0.16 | 16.1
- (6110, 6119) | -0.16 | 16.3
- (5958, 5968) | -0.12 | 15.3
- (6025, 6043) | -0.12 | 15.4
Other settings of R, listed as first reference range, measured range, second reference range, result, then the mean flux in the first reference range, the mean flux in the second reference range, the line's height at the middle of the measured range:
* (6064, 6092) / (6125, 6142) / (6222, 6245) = 0.017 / 15.8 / 13.7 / 15.1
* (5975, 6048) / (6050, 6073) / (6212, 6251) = -0.071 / 15.1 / 13.9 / 14.9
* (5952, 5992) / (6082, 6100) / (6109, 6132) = -0.050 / 14.9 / 15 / 15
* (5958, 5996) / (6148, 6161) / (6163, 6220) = -0.060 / 15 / 14.3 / 14.4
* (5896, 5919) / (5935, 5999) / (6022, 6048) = -0.102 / 12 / 15.5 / 13.6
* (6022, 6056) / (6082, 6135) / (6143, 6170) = -0.036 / 15.6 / 14.2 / 14.8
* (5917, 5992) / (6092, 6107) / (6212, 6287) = -0.046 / 14.8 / 14.1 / 14.5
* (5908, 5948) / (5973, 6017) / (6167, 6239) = -0.040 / 14.5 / 14.4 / 14.5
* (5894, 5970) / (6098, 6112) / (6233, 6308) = -0.083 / 13.8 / 14.4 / 14.1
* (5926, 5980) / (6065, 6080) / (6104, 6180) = -0.084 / 14.9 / 14.6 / 14.7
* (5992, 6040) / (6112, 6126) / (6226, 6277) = -0.006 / 15.1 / 13.8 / 14.6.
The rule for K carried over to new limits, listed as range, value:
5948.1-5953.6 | 15.3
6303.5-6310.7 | 15.3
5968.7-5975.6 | 15.1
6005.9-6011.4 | 15.3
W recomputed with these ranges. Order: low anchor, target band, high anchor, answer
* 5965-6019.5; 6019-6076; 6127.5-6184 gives -3.0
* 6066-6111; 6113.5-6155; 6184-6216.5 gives 0.8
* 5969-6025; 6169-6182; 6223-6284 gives 0.1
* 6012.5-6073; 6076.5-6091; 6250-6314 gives -0.5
